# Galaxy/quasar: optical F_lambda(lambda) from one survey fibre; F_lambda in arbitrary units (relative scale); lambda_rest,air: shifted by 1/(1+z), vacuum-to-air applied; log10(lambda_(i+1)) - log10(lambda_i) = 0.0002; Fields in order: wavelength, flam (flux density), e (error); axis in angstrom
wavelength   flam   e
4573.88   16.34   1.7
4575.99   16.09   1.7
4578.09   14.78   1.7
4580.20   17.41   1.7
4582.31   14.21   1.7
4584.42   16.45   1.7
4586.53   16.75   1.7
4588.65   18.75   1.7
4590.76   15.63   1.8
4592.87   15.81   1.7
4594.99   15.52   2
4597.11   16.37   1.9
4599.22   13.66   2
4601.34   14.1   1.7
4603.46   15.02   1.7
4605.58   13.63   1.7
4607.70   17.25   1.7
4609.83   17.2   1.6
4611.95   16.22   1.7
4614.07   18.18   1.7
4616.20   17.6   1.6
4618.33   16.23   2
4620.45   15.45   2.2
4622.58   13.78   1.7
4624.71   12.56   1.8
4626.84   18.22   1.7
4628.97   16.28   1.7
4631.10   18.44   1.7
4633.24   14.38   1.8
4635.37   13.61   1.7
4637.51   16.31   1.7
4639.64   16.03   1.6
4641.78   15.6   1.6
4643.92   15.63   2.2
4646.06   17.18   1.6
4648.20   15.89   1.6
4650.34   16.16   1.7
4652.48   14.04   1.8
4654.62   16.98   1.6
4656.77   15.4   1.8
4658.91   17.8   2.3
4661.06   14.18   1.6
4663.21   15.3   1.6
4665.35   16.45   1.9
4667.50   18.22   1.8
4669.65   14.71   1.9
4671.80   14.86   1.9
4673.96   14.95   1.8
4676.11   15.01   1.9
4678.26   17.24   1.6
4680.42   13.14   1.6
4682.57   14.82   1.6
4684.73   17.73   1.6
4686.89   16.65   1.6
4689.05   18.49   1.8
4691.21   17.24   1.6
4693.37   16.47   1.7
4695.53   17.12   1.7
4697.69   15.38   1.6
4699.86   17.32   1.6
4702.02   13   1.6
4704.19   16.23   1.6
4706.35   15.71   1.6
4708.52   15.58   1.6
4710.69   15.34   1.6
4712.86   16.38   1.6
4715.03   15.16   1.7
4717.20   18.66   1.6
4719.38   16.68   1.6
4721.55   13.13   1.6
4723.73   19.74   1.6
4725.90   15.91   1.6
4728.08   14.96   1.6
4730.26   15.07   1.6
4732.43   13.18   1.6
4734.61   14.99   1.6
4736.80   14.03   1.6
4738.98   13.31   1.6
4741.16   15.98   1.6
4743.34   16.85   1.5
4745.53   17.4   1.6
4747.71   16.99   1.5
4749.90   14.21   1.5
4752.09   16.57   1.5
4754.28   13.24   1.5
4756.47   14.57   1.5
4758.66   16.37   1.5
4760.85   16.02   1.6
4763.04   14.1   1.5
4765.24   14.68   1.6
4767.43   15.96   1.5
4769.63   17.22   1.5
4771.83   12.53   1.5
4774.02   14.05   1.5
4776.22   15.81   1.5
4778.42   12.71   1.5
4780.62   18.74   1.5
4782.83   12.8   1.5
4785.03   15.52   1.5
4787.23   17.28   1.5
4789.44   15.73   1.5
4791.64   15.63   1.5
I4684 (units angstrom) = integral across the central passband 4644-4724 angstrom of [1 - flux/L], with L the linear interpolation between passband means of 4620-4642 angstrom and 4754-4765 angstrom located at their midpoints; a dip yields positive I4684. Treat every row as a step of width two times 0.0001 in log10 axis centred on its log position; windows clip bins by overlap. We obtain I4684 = -3.9 angstrom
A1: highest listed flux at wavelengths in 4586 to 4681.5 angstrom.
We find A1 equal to 18.75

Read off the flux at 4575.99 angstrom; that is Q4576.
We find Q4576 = 16.09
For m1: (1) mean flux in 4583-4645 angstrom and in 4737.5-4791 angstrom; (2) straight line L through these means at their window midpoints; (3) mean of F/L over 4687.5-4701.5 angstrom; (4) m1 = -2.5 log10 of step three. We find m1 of -0.08 mag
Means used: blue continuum 15.9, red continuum 15.4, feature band 16.8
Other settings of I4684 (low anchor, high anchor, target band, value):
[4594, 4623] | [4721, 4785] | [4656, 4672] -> -0.37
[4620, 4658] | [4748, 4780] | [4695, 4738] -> -1.16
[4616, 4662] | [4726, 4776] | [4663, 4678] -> -0.15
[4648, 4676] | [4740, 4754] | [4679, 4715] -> -0.28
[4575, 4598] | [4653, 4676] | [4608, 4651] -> -0.28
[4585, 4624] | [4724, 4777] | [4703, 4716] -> -0.24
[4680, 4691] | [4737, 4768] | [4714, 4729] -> -0.44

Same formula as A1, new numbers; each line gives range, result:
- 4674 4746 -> 19.74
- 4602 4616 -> 18.18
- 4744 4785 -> 18.74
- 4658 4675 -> 18.22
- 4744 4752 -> 17.4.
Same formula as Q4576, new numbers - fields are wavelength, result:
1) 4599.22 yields 13.66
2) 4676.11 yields 15.01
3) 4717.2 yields 18.66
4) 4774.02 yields 14.05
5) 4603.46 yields 15.02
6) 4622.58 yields 13.78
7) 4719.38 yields 16.68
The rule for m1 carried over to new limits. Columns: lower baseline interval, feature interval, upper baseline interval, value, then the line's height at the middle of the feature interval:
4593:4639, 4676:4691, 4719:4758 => -0.052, 15.5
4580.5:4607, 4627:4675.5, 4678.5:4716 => -0.004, 15.8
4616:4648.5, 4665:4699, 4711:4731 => -0.011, 16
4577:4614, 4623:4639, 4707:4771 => 0.013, 15.8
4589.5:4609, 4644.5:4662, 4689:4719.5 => -0.013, 15.8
